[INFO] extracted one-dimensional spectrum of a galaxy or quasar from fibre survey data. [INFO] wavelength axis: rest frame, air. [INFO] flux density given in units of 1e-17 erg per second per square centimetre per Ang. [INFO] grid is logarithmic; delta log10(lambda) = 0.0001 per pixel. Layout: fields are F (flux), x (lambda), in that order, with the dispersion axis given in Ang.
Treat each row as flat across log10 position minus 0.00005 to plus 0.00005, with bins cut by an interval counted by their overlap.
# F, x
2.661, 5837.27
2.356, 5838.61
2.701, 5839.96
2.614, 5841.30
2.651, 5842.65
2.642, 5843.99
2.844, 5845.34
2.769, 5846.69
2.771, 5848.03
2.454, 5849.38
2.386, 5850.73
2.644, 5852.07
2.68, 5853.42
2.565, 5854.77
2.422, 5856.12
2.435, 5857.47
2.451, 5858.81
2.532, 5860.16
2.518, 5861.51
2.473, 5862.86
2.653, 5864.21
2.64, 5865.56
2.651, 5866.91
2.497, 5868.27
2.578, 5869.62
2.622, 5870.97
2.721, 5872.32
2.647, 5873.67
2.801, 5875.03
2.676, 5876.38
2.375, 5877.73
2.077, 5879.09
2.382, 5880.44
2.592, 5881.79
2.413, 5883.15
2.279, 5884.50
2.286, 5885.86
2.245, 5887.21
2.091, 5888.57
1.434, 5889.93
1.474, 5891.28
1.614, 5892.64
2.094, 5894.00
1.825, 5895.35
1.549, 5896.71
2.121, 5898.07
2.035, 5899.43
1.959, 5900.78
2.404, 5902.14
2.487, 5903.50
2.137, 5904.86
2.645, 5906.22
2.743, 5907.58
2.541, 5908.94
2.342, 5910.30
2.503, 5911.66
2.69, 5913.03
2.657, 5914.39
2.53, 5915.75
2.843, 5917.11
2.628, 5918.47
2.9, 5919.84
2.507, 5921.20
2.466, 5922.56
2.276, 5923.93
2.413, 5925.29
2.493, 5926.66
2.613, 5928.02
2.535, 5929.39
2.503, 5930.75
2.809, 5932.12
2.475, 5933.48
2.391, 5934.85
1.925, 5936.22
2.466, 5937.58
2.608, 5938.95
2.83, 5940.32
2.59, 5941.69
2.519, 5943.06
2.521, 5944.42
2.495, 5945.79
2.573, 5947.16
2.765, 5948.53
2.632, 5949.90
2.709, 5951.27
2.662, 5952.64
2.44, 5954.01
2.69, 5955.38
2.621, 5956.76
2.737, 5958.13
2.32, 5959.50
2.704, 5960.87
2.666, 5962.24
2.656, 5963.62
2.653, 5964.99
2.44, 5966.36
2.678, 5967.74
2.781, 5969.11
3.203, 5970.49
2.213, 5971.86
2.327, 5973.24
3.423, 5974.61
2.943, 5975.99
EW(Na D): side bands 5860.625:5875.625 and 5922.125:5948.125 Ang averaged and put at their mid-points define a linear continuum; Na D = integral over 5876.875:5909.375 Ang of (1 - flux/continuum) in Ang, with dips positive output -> 5.2 Ang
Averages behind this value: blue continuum 2.61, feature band 2.16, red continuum 2.5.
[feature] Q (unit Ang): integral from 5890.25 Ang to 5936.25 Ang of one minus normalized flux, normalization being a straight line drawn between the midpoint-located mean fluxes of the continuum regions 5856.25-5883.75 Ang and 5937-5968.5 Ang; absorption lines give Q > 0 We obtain 3.9 Ang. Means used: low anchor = 2.53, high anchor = 2.61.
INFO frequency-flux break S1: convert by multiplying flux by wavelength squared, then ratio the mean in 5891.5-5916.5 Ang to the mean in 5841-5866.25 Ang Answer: 0.89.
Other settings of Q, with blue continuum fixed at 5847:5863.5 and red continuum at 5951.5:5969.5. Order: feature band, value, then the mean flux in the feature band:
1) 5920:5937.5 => 0.87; 2.47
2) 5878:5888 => 0.91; 2.32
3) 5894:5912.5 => 2.32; 2.25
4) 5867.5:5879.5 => -0.08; 2.56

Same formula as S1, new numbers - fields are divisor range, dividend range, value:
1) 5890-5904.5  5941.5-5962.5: 1.37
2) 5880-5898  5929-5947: 1.27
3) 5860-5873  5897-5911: 0.91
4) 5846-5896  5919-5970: 1.10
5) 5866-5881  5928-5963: 1.03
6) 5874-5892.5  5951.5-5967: 1.20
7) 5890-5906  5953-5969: 1.35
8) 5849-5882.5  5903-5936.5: 1.01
